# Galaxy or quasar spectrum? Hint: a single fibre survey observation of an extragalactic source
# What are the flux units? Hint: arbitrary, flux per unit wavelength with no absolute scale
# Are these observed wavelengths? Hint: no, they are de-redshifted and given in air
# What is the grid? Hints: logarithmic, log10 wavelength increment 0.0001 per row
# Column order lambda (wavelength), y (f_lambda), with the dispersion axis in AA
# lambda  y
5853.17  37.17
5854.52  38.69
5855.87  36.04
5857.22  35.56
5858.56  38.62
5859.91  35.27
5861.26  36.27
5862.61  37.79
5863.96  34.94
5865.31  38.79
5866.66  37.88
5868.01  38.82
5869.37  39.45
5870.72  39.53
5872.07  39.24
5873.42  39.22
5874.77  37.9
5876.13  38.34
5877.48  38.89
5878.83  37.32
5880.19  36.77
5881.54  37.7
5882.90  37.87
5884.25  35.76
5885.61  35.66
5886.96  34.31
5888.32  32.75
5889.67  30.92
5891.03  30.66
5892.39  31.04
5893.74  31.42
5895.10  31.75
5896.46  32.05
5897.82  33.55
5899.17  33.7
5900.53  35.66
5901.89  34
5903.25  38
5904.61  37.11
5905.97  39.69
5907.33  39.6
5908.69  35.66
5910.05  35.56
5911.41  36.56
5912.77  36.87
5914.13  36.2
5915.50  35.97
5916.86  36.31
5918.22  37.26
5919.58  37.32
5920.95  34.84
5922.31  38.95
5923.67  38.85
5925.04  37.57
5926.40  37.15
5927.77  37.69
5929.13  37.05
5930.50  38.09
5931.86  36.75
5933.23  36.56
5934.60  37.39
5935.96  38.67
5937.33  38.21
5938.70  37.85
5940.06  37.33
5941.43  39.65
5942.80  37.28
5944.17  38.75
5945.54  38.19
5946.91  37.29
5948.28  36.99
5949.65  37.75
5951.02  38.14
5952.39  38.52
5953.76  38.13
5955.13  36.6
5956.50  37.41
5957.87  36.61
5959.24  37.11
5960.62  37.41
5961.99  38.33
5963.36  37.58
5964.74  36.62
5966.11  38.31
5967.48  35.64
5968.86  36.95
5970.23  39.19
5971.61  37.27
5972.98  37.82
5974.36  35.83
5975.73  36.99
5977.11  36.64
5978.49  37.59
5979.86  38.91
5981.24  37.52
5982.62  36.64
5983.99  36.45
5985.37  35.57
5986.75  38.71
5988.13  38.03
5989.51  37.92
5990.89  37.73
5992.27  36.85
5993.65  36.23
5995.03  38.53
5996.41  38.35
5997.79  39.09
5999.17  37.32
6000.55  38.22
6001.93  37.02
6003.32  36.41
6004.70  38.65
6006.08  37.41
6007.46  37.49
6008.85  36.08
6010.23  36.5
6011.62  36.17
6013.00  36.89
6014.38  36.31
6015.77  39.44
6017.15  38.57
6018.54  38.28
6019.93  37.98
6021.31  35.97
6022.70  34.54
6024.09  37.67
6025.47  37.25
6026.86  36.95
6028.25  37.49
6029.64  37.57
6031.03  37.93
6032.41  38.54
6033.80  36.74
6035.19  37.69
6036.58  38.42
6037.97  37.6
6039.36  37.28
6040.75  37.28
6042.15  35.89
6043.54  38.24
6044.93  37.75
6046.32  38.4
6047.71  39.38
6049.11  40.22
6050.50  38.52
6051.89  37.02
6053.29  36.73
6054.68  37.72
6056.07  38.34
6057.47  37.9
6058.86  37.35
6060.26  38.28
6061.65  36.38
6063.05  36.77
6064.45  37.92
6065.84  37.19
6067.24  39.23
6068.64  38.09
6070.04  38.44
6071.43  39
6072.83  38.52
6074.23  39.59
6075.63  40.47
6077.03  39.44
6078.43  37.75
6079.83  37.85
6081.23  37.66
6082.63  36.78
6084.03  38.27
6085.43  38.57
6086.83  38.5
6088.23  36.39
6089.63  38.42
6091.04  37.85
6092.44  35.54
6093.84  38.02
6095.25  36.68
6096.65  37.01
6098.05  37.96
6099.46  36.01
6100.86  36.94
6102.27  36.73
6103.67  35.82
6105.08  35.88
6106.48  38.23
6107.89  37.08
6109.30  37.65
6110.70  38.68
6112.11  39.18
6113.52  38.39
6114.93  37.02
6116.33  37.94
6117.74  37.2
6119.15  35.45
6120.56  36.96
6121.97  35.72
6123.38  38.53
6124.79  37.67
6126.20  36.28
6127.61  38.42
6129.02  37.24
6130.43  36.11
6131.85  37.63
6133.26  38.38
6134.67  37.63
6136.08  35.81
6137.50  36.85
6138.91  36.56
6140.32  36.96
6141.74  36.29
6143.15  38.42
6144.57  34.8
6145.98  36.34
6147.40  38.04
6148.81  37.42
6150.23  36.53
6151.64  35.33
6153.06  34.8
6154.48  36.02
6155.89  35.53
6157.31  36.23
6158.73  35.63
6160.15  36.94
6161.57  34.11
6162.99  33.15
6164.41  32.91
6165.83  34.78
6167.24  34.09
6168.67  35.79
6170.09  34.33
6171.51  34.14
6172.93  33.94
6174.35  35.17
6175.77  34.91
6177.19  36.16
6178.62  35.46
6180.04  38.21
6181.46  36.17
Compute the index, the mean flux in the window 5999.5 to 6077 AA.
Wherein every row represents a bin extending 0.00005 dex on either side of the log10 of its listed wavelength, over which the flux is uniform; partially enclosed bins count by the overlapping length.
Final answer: 37.7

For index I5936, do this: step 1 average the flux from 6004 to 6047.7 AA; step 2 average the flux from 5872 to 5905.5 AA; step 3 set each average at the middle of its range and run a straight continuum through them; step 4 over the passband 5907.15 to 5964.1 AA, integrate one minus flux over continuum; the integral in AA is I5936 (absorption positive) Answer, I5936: -2.28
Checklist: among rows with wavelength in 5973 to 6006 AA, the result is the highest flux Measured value 39.09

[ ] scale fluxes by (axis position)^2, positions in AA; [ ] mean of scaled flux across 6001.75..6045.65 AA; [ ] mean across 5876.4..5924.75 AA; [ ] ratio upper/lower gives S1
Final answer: 1.09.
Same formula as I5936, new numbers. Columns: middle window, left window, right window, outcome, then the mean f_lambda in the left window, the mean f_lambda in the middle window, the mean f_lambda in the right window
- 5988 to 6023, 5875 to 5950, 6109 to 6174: -1.0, 36.4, 37.4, 36.4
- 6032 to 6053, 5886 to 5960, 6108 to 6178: -0.9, 36.4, 37.9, 36.3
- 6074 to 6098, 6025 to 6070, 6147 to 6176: -0.6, 37.8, 37.9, 35.2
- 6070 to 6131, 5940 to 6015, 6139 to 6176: -2.5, 37.4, 37.6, 35.5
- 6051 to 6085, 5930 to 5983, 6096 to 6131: -0.7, 37.6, 38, 37.2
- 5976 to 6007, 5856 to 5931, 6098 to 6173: -0.9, 36.4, 37.5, 36.5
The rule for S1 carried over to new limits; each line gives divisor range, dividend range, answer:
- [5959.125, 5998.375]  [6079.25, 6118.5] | 1.04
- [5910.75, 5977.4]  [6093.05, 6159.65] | 1.05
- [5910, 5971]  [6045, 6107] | 1.06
